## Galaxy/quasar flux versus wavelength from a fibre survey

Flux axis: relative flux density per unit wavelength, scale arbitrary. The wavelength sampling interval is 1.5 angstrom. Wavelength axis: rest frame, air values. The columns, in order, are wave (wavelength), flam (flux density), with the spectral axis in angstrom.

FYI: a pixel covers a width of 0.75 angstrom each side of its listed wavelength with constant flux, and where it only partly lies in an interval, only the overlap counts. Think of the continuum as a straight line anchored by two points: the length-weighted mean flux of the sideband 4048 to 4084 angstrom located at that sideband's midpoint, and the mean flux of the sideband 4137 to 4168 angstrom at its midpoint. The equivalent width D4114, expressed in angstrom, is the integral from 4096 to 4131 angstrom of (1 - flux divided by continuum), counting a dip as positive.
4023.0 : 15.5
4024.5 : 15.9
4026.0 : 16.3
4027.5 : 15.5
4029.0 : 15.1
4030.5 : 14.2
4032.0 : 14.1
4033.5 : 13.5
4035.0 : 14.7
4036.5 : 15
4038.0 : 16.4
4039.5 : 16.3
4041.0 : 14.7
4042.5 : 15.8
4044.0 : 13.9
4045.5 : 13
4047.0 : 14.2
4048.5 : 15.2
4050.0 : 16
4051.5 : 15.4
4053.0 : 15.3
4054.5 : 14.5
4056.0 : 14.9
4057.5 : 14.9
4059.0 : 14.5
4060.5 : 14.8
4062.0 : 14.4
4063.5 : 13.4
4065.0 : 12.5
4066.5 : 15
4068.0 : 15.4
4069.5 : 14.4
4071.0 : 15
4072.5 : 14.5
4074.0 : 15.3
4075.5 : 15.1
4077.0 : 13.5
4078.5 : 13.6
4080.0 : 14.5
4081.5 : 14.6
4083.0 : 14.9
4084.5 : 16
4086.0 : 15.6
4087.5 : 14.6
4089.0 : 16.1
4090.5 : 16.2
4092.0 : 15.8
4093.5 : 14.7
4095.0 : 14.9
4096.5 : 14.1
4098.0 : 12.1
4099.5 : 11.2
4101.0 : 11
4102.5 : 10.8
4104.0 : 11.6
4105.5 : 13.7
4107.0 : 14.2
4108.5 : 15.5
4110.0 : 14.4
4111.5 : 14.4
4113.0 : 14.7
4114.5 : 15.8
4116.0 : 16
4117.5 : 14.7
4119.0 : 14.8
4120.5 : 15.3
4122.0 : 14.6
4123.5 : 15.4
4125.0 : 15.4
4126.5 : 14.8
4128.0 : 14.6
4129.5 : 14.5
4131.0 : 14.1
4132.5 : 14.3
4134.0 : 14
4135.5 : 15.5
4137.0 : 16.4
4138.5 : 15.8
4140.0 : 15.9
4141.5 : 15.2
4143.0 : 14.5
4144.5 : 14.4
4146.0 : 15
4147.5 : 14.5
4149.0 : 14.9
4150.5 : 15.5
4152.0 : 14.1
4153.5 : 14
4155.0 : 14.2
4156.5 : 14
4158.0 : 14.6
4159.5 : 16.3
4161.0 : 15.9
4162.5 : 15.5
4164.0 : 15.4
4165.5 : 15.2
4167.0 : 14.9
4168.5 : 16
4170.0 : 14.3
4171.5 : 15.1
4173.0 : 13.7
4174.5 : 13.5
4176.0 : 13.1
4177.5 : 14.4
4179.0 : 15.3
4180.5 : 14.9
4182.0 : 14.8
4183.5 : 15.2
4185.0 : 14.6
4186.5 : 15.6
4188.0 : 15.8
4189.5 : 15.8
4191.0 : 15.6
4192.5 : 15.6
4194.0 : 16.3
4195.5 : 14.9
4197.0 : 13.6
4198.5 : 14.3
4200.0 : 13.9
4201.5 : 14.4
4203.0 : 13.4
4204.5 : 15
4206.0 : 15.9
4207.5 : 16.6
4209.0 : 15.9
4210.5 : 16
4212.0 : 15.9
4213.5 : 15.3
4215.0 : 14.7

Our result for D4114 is 1.9 angstrom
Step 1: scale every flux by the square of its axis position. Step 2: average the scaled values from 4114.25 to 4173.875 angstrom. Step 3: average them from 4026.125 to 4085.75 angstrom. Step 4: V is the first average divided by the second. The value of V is 1.1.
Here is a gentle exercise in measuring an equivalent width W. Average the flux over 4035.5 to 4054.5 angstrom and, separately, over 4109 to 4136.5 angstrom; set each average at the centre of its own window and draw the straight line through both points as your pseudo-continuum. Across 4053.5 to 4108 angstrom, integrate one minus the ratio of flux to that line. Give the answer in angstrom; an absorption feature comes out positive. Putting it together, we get 2.69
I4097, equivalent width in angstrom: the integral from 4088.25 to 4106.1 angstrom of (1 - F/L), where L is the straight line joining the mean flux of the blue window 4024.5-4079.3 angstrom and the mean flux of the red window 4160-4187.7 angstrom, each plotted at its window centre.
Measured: 1.5 angstrom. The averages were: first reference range 14.7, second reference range 14.9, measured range 13.5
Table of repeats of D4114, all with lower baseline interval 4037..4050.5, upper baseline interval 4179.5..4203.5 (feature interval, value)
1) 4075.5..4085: 0.3 angstrom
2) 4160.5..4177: 0.2 angstrom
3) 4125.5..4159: 0.4 angstrom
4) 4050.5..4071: 0.6 angstrom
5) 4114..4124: -0.1 angstrom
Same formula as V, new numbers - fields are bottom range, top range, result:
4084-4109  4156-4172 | 1.13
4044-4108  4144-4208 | 1.09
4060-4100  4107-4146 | 1.05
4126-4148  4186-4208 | 1.04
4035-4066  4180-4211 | 1.10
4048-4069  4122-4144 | 1.06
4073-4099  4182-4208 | 1.08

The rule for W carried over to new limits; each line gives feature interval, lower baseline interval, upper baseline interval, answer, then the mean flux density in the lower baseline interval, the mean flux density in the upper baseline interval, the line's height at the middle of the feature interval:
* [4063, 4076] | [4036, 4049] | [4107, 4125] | 0.4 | 14.9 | 15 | 15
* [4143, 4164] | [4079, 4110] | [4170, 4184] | -0.8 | 14.1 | 14.4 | 14.3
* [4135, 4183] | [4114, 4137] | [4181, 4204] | 0.1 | 15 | 14.9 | 14.9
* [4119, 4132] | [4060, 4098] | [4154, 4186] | -0.1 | 14.7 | 14.8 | 14.8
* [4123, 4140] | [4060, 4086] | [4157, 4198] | -0.2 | 14.6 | 15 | 14.8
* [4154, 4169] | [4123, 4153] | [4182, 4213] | -0.1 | 14.9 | 15.2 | 15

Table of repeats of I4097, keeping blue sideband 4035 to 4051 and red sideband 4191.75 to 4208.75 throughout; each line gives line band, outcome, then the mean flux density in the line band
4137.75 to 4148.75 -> 0.0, 15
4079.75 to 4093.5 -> -0.3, 15.4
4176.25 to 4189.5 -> -0.1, 15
